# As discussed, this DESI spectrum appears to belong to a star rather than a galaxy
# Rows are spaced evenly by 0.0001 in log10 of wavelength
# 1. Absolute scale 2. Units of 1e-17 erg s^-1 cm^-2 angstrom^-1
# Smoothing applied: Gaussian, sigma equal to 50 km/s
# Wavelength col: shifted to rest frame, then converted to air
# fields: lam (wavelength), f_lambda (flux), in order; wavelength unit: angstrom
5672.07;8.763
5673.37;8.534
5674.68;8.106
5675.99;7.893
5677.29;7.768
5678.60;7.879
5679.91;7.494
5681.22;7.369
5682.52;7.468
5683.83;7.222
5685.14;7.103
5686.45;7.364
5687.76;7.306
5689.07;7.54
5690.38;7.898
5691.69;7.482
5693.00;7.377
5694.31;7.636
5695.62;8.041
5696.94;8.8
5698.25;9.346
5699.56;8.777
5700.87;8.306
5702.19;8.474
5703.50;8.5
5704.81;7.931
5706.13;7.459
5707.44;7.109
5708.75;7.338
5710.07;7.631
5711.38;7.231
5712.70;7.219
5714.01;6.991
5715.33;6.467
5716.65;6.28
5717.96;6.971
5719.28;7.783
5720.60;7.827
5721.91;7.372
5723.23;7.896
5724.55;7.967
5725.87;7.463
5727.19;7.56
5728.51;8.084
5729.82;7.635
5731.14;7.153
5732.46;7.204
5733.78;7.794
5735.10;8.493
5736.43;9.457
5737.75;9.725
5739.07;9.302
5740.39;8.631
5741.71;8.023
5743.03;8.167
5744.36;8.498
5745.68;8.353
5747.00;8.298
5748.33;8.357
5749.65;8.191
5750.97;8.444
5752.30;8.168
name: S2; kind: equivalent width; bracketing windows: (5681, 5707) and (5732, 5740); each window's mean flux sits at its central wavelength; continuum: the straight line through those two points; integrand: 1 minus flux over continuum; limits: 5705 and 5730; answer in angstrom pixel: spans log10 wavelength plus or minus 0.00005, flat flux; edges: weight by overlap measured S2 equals 2.8 angstrom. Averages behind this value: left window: 7.87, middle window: 7.39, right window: 8.69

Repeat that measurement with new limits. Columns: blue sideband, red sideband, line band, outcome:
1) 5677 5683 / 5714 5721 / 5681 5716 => -1.80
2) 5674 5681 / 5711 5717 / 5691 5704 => -1.80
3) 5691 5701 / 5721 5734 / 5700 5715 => 0.67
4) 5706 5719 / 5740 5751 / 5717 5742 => -0.88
